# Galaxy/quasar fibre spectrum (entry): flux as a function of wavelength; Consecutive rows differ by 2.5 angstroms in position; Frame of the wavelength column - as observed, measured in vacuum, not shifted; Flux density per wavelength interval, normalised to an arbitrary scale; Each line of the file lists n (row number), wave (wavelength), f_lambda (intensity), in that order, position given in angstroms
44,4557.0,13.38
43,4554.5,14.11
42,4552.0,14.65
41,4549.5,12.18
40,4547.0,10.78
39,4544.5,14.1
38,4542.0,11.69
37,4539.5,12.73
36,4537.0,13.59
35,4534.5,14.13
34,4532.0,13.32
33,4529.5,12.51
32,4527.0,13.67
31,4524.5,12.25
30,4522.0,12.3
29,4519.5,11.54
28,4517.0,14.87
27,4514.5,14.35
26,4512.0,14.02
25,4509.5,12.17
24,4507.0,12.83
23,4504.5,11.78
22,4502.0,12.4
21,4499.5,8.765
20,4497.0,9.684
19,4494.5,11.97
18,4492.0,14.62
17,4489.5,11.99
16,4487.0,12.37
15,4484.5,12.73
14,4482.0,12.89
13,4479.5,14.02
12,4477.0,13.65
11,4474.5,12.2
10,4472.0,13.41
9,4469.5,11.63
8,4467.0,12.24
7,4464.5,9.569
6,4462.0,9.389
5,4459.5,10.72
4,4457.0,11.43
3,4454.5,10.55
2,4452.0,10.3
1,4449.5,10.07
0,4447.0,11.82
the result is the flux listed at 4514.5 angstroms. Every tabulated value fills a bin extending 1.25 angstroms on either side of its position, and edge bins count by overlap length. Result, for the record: 14.35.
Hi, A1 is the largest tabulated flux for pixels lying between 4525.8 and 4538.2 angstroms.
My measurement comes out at 14.13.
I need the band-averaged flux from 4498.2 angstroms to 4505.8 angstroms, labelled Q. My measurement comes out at 11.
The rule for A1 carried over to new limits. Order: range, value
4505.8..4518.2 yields 14.87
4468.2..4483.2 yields 14.02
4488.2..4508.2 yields 14.62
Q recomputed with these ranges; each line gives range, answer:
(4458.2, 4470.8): 10.7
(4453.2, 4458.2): 11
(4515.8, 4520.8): 13.2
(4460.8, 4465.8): 9.51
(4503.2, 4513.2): 12.7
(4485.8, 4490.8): 12.2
